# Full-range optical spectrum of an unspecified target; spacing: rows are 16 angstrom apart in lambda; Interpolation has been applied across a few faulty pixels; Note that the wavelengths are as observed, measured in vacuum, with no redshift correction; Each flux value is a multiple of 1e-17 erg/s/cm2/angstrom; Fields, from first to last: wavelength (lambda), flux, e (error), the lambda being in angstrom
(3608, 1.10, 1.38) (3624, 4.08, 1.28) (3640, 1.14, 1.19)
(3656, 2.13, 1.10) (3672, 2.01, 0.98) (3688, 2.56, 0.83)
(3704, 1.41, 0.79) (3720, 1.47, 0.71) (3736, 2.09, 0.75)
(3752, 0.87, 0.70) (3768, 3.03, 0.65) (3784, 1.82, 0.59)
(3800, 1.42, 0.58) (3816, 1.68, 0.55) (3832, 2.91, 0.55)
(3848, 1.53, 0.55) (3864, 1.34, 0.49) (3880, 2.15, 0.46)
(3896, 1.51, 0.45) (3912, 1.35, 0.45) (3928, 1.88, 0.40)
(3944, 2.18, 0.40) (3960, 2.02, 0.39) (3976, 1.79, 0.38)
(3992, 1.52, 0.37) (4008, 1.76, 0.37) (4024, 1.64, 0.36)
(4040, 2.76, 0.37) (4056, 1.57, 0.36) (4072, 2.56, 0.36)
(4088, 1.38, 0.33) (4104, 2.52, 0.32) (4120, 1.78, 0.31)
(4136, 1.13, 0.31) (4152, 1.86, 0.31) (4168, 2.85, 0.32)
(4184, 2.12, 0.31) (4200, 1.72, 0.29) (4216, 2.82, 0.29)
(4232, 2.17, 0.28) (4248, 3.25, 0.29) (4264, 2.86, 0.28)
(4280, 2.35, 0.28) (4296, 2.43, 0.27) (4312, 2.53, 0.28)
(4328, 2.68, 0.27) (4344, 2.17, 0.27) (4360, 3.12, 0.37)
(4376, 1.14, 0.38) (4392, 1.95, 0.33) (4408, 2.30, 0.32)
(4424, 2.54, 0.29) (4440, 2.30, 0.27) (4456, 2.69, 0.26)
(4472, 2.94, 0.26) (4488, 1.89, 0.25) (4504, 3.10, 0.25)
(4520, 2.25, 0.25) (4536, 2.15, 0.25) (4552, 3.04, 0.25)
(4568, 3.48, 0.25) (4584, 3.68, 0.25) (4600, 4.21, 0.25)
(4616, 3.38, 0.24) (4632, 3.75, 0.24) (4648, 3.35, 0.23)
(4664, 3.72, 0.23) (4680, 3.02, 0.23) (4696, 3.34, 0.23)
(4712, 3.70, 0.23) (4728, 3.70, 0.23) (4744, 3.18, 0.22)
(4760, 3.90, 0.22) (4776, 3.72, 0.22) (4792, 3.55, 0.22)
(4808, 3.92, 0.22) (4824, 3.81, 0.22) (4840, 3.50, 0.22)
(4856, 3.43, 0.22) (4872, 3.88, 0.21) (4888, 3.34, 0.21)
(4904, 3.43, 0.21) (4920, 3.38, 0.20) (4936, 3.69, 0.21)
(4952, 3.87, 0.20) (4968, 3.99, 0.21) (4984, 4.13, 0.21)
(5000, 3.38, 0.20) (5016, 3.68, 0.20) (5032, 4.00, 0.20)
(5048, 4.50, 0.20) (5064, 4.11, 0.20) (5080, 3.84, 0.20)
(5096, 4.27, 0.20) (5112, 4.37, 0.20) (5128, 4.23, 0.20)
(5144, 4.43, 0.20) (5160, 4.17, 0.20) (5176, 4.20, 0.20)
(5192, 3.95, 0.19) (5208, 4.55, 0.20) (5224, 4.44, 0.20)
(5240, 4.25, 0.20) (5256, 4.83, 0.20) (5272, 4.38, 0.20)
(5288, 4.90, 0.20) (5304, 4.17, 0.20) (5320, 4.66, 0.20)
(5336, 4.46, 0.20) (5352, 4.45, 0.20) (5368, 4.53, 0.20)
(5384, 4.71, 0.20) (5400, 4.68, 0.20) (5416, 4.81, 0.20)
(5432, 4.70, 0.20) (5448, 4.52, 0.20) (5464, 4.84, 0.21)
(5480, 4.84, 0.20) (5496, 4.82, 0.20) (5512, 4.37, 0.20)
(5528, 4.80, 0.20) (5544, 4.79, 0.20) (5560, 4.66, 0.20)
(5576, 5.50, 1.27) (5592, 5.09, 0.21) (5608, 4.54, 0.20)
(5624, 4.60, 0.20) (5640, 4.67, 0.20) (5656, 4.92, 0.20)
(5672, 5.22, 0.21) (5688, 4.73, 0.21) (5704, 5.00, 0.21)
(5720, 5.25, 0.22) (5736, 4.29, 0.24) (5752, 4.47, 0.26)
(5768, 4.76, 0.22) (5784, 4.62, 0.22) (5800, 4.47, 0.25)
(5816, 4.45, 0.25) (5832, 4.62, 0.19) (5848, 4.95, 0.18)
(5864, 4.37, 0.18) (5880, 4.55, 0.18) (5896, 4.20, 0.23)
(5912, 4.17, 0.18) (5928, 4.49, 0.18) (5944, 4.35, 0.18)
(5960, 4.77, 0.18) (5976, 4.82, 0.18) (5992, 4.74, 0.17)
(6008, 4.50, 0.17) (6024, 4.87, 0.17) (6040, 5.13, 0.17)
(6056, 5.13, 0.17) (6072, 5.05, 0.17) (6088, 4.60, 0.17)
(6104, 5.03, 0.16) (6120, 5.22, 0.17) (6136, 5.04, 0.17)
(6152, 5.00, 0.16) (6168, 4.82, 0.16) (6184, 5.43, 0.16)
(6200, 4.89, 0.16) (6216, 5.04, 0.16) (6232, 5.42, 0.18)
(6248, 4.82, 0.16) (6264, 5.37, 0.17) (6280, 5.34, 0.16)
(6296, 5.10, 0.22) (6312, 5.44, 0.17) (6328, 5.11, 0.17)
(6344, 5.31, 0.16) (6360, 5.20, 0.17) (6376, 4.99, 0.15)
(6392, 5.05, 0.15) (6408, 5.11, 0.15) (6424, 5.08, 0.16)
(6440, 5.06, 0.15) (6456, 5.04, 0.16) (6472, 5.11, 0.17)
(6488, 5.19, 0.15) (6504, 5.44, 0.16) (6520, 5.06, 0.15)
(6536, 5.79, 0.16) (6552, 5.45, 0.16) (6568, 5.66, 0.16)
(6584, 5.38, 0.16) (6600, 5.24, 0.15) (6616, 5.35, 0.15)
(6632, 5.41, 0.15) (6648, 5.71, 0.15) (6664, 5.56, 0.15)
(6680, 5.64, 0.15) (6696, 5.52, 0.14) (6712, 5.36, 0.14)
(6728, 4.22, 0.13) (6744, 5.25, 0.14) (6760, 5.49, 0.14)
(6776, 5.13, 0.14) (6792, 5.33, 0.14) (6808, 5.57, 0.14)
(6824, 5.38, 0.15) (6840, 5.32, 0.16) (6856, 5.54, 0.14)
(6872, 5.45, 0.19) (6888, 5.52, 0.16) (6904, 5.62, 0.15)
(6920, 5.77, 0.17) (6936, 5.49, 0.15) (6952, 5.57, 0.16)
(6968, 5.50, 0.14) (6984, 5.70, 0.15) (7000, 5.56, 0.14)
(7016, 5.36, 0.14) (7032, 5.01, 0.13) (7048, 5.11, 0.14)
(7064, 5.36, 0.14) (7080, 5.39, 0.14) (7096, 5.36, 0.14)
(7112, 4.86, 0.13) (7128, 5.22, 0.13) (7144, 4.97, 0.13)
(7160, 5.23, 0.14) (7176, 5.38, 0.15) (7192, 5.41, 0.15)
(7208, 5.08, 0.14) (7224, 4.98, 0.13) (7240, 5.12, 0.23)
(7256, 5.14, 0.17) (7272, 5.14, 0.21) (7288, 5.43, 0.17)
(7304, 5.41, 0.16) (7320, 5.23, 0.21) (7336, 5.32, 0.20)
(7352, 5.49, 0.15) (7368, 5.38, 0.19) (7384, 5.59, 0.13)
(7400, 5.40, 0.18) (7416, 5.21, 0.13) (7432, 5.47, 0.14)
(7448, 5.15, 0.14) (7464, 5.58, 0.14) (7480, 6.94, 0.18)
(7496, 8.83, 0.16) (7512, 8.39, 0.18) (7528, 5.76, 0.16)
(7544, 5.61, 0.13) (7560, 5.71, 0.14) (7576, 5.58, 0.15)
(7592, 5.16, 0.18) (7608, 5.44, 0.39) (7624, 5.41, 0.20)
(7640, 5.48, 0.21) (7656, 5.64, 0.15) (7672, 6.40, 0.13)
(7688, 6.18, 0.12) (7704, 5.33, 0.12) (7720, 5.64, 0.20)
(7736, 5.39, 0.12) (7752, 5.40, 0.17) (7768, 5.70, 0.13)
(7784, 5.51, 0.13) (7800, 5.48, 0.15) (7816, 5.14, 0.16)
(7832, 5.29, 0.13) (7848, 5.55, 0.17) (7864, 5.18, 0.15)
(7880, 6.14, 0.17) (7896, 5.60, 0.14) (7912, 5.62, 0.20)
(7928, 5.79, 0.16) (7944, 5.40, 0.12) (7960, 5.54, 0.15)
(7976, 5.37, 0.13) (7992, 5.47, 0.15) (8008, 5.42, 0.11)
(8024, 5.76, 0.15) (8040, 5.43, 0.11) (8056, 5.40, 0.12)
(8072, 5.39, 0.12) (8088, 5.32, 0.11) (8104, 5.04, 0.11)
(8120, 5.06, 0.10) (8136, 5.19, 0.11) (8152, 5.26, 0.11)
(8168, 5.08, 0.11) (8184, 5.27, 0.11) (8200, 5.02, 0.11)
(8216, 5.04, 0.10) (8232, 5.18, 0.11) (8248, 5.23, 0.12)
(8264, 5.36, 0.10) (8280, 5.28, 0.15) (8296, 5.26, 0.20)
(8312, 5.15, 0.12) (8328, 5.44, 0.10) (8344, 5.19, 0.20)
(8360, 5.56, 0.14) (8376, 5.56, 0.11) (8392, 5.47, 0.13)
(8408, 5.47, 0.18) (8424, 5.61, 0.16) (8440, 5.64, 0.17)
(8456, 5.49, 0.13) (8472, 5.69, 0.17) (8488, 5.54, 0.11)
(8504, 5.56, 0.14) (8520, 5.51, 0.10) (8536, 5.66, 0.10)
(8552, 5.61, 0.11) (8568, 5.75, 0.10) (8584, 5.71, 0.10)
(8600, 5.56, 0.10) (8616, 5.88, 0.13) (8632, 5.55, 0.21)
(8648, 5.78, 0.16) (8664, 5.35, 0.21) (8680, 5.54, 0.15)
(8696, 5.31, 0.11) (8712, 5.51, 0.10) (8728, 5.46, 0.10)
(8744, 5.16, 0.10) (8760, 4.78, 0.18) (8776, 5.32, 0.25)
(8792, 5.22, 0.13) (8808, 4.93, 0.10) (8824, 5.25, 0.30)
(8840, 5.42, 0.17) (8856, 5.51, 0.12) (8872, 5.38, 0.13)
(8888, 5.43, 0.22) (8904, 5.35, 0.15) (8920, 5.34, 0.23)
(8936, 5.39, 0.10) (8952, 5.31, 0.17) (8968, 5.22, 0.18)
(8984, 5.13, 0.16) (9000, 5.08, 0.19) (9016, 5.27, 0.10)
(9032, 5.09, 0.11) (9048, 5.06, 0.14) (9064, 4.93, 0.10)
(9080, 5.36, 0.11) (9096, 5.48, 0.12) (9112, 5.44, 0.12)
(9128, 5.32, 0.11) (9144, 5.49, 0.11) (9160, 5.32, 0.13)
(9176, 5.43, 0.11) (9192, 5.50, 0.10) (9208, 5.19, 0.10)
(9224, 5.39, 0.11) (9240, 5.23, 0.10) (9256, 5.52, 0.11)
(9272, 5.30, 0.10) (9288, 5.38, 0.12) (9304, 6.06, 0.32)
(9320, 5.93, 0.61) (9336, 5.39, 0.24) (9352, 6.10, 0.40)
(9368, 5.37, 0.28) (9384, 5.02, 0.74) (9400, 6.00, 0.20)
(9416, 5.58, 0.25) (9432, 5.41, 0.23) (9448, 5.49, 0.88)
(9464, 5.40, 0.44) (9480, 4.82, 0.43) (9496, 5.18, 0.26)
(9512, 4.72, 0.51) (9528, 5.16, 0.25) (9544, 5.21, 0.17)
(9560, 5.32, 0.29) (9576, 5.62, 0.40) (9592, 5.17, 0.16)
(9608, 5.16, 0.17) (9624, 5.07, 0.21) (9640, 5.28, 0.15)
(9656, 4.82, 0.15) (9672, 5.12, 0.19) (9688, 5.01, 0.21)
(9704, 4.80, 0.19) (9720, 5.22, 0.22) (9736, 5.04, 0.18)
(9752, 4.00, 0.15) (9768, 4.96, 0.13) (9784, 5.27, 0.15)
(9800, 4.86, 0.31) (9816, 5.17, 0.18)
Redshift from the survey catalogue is 0.14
